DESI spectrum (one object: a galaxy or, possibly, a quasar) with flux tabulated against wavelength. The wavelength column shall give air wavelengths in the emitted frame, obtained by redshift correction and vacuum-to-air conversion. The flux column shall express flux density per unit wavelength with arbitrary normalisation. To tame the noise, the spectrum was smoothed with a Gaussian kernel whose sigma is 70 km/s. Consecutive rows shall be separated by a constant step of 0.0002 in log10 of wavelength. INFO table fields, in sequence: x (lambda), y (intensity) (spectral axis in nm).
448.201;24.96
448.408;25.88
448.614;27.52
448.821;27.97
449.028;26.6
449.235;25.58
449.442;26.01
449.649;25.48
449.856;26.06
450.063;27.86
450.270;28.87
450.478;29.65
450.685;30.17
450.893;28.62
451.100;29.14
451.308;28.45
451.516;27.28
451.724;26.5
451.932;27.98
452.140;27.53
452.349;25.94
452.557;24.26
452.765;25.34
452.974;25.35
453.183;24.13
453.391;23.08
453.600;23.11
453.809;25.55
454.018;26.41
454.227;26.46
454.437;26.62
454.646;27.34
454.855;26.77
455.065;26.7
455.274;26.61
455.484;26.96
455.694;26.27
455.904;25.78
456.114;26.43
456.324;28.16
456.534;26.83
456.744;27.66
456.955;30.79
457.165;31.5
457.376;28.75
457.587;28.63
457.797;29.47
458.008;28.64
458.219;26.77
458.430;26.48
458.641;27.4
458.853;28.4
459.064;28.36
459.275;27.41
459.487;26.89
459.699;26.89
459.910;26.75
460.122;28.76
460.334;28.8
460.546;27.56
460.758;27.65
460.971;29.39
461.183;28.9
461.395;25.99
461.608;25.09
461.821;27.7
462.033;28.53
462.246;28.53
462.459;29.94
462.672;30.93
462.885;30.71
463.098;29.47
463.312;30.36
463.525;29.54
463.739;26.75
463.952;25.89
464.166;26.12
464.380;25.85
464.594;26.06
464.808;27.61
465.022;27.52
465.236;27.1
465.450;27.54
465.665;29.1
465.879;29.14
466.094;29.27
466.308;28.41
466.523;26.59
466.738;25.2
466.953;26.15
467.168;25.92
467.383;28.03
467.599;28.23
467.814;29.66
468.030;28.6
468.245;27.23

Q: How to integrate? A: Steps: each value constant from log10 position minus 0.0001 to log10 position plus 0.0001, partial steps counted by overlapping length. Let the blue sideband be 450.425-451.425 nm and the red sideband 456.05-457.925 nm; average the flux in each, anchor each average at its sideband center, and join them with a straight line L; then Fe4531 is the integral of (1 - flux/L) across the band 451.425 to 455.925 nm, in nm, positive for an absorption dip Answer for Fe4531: 0.46 nm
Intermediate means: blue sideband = 29.2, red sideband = 28.7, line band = 26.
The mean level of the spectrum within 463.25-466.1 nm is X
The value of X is 27.6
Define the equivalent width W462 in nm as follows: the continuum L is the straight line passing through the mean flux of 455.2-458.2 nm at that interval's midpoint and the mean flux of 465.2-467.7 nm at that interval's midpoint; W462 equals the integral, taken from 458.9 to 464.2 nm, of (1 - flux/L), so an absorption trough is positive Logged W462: -0.07 nm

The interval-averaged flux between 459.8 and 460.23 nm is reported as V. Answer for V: 27.8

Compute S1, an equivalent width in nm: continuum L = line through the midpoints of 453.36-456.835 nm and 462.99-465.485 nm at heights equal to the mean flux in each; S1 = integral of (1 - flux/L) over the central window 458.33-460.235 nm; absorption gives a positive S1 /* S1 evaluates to -0.04 nm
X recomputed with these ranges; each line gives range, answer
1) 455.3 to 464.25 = 28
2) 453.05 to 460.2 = 27.1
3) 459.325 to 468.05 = 27.9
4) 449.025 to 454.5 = 26.6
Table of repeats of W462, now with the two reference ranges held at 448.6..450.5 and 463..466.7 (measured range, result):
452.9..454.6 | 0.128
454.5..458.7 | -0.052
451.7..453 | 0.048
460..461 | -0.029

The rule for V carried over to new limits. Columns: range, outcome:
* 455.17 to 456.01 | 26.4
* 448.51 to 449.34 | 26.9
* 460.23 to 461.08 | 28.3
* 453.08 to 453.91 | 24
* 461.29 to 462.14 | 26.8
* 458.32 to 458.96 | 27.4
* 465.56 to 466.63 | 28.5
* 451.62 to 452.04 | 27.3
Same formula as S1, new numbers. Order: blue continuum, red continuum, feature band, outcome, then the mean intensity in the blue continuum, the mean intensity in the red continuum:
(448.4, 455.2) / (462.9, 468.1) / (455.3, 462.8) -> -0.20 nm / 26.7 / 27.7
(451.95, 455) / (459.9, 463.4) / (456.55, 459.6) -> -0.12 nm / 25.6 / 28.6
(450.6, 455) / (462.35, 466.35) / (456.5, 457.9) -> -0.11 nm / 26.5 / 28.3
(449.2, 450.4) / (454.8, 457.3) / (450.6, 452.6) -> -0.05 nm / 26.8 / 27.6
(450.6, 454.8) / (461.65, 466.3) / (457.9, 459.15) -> -0.01 nm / 26.4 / 28.2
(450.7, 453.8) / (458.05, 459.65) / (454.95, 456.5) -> 0.01 nm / 26.3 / 27.4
